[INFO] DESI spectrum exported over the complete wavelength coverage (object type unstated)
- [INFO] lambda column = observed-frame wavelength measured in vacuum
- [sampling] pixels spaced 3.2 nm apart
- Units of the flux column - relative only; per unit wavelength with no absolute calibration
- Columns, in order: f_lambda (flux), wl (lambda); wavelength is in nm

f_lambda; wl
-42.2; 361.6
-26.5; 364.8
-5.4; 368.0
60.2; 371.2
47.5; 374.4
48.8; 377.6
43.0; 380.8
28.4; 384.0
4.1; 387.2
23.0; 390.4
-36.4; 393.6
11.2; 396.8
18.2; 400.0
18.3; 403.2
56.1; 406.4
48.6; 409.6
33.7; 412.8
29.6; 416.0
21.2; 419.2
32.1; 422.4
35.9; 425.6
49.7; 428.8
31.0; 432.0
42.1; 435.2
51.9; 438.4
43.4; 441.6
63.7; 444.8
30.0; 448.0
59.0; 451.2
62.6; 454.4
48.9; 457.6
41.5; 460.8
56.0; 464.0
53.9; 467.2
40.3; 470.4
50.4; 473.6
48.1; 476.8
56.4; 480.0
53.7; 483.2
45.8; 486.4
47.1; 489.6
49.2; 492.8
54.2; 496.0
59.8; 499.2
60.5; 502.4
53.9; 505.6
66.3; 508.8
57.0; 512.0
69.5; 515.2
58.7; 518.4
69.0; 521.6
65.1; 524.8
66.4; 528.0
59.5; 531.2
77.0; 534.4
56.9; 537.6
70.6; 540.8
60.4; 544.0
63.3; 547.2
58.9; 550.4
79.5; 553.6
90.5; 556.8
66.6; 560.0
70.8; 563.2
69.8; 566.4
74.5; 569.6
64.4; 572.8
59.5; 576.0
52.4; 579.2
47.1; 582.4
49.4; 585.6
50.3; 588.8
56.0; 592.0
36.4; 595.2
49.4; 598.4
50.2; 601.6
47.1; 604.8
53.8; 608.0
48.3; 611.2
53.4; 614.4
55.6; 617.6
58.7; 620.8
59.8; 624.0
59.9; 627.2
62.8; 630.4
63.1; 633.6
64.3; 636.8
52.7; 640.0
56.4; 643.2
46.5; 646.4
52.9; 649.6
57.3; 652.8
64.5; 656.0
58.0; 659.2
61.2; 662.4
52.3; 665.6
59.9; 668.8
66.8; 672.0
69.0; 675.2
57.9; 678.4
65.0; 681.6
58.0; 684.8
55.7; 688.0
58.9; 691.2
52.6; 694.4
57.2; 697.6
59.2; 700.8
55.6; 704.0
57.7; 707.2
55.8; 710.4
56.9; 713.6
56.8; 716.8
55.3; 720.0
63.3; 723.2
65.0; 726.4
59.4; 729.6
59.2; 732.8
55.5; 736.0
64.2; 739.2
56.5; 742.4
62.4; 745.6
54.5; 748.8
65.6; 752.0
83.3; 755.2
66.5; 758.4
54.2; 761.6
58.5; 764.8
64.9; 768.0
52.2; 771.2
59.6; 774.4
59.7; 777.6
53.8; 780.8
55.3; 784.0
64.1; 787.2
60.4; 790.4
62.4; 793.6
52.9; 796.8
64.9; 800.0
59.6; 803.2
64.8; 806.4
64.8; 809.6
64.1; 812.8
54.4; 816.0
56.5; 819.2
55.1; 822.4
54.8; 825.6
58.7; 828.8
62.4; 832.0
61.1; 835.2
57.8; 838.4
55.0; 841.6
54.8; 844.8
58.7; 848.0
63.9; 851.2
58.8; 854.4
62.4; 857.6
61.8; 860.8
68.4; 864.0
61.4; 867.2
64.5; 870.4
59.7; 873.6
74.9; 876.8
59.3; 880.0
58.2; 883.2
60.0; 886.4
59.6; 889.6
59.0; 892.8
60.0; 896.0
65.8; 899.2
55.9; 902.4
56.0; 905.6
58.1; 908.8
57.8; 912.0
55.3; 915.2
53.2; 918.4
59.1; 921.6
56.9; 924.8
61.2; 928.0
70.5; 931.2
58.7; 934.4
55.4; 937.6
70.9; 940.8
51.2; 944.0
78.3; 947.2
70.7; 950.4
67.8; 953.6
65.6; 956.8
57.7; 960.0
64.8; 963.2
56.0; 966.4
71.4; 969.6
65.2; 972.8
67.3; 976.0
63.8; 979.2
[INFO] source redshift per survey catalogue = 0.151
